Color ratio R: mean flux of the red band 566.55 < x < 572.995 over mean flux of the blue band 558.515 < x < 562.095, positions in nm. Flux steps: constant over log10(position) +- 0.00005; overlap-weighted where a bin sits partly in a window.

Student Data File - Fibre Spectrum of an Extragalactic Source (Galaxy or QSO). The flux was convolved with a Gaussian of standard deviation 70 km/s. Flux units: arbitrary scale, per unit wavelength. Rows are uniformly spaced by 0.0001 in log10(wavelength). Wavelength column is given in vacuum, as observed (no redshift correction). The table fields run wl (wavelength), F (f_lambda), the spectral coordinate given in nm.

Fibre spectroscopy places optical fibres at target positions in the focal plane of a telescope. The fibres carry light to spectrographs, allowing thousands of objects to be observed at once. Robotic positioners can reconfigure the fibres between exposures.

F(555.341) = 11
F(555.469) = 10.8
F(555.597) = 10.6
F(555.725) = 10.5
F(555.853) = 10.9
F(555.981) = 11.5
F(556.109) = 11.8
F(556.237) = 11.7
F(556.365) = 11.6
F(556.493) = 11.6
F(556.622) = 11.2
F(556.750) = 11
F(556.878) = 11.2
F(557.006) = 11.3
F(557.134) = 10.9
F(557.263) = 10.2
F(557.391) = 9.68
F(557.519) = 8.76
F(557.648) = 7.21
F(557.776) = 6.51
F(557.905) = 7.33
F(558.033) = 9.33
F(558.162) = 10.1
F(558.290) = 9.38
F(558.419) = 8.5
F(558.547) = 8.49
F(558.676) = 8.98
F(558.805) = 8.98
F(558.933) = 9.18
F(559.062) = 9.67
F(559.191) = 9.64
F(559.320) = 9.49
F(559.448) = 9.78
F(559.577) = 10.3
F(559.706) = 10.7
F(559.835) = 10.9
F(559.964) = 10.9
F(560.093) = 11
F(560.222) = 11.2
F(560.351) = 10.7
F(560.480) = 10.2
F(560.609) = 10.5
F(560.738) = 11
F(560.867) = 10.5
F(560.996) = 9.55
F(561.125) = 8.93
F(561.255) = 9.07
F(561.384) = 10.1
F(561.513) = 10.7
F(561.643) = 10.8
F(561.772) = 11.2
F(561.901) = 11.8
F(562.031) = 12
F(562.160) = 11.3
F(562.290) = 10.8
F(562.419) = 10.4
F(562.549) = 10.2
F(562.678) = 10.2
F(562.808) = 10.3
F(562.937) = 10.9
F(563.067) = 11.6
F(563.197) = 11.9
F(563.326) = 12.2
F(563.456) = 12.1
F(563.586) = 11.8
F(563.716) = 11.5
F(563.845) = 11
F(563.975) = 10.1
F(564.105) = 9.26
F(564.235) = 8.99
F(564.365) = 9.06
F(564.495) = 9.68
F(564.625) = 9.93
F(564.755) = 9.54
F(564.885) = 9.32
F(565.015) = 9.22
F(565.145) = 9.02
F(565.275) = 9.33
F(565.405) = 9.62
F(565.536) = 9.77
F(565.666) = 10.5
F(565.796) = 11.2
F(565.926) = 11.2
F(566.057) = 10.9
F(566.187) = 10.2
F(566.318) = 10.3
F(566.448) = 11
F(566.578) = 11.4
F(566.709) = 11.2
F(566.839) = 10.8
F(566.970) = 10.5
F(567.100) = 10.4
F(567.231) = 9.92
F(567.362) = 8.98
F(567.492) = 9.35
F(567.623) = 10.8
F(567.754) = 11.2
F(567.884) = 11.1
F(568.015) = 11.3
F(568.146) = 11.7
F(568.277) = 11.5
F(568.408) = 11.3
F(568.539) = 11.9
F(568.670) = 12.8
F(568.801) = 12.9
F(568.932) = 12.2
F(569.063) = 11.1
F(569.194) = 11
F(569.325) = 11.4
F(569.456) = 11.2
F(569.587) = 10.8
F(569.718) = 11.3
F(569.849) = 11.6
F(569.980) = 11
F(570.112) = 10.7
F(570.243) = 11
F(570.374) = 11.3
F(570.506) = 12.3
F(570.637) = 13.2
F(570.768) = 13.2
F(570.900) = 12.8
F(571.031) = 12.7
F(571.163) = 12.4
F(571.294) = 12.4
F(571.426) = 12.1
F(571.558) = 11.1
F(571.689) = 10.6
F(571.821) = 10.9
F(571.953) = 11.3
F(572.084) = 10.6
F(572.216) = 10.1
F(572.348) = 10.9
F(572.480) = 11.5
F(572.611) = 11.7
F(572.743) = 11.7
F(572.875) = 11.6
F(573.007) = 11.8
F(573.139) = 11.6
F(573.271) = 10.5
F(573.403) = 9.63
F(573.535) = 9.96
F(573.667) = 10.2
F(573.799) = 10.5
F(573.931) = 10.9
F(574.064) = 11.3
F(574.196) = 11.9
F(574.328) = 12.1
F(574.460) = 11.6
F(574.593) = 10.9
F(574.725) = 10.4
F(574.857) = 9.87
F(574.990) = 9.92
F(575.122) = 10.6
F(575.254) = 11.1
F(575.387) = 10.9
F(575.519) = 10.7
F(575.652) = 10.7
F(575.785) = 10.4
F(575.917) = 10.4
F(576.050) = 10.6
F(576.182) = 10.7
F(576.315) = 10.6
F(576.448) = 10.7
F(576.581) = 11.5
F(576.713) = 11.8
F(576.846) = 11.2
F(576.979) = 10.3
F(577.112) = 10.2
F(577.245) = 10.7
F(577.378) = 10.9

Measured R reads 1.11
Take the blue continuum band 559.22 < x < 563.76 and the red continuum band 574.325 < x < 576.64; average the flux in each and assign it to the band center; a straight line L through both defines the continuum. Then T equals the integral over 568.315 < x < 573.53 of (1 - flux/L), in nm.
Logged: -0.39 nm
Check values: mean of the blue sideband 10.7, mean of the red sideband 10.7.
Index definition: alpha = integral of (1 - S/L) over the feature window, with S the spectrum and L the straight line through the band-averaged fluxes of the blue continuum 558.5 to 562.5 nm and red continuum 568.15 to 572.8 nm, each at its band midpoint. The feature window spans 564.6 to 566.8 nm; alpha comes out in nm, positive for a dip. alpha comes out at 0.152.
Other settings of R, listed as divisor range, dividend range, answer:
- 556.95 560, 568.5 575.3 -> 1.21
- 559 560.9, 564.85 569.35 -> 1.03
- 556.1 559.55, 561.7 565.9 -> 1.08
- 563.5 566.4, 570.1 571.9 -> 1.18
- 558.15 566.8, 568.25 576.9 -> 1.09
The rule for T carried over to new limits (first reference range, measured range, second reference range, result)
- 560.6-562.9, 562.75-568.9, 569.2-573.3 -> 0.168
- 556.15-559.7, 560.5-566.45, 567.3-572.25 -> 0.054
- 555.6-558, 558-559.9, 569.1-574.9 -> 0.155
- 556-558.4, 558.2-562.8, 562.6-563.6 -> 0.244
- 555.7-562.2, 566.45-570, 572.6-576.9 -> -0.178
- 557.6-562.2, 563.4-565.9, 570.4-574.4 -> 0.100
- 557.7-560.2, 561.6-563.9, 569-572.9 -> -0.256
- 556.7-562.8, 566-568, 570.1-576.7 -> 0.014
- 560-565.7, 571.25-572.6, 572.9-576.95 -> -0.053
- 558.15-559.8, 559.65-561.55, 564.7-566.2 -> -0.155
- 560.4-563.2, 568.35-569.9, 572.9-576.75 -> -0.130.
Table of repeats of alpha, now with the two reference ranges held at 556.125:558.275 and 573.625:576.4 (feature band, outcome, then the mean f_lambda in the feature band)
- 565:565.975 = 0.034 nm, 10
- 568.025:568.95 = -0.132 nm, 12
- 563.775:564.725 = 0.054 nm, 9.73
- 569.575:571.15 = -0.194 nm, 11.9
